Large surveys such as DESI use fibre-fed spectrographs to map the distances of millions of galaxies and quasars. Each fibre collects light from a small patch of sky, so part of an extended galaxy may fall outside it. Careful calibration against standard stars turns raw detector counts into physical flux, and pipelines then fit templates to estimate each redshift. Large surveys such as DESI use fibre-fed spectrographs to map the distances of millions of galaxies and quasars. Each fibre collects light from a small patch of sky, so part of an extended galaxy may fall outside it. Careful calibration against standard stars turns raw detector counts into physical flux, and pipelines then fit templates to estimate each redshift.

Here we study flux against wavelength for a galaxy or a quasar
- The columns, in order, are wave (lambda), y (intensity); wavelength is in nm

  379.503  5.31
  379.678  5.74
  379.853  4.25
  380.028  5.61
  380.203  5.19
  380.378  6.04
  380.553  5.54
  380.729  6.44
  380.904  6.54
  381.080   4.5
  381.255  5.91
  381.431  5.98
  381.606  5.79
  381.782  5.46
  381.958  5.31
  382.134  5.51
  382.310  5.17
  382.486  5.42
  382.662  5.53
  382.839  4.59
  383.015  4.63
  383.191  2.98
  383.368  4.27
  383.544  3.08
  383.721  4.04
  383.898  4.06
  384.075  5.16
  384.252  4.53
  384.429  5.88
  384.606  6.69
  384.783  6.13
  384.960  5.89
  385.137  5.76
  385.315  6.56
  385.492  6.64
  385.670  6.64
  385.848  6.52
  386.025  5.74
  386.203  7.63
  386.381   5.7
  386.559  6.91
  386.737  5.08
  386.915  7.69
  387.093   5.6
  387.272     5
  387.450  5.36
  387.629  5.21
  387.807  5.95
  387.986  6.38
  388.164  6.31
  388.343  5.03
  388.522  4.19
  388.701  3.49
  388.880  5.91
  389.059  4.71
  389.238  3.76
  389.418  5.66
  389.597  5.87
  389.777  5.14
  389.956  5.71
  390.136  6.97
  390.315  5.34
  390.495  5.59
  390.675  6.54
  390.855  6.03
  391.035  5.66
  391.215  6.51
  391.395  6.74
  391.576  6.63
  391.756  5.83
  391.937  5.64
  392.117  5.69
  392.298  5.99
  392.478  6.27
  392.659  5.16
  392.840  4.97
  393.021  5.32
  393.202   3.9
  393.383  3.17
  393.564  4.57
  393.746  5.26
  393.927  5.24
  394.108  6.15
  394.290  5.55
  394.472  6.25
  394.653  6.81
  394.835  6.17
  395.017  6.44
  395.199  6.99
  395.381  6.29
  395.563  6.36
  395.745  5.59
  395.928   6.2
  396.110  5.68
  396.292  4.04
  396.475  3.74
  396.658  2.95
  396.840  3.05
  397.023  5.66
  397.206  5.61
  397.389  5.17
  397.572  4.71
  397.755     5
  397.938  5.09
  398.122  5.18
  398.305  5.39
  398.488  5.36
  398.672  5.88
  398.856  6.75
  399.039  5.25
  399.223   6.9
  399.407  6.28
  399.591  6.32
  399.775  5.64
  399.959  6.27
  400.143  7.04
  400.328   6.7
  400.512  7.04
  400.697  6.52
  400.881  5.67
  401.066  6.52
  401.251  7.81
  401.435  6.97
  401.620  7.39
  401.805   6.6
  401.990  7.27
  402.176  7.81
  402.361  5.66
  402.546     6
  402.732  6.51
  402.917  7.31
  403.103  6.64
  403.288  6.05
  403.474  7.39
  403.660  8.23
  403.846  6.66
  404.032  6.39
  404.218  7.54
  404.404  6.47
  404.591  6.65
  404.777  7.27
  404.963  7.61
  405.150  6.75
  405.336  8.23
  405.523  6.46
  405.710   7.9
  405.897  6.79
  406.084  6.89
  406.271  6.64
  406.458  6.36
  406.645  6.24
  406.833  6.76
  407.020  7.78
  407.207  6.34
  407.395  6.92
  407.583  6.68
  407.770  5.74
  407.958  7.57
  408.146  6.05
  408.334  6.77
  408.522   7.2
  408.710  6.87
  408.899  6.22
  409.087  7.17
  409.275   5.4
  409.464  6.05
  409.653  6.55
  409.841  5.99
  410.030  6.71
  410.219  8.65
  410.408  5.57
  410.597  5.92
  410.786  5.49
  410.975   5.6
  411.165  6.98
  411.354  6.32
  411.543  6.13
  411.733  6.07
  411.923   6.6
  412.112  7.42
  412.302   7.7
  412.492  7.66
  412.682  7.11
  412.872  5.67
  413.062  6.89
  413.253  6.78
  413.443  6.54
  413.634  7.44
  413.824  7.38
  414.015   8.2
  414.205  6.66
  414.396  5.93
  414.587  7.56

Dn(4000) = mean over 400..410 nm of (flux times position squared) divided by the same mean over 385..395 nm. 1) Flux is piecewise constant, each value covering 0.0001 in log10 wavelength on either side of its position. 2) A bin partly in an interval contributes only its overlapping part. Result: 1.3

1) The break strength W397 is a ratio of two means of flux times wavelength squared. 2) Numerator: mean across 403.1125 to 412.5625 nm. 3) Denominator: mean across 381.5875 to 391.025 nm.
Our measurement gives 1.37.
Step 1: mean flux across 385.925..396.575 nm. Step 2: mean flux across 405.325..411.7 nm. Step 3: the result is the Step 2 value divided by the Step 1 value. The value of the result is 1.17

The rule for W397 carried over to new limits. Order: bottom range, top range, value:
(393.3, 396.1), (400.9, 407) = 1.25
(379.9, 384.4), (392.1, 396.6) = 1.15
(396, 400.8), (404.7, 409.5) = 1.29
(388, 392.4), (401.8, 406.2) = 1.32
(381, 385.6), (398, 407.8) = 1.41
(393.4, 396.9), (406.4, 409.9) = 1.30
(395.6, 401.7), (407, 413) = 1.21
